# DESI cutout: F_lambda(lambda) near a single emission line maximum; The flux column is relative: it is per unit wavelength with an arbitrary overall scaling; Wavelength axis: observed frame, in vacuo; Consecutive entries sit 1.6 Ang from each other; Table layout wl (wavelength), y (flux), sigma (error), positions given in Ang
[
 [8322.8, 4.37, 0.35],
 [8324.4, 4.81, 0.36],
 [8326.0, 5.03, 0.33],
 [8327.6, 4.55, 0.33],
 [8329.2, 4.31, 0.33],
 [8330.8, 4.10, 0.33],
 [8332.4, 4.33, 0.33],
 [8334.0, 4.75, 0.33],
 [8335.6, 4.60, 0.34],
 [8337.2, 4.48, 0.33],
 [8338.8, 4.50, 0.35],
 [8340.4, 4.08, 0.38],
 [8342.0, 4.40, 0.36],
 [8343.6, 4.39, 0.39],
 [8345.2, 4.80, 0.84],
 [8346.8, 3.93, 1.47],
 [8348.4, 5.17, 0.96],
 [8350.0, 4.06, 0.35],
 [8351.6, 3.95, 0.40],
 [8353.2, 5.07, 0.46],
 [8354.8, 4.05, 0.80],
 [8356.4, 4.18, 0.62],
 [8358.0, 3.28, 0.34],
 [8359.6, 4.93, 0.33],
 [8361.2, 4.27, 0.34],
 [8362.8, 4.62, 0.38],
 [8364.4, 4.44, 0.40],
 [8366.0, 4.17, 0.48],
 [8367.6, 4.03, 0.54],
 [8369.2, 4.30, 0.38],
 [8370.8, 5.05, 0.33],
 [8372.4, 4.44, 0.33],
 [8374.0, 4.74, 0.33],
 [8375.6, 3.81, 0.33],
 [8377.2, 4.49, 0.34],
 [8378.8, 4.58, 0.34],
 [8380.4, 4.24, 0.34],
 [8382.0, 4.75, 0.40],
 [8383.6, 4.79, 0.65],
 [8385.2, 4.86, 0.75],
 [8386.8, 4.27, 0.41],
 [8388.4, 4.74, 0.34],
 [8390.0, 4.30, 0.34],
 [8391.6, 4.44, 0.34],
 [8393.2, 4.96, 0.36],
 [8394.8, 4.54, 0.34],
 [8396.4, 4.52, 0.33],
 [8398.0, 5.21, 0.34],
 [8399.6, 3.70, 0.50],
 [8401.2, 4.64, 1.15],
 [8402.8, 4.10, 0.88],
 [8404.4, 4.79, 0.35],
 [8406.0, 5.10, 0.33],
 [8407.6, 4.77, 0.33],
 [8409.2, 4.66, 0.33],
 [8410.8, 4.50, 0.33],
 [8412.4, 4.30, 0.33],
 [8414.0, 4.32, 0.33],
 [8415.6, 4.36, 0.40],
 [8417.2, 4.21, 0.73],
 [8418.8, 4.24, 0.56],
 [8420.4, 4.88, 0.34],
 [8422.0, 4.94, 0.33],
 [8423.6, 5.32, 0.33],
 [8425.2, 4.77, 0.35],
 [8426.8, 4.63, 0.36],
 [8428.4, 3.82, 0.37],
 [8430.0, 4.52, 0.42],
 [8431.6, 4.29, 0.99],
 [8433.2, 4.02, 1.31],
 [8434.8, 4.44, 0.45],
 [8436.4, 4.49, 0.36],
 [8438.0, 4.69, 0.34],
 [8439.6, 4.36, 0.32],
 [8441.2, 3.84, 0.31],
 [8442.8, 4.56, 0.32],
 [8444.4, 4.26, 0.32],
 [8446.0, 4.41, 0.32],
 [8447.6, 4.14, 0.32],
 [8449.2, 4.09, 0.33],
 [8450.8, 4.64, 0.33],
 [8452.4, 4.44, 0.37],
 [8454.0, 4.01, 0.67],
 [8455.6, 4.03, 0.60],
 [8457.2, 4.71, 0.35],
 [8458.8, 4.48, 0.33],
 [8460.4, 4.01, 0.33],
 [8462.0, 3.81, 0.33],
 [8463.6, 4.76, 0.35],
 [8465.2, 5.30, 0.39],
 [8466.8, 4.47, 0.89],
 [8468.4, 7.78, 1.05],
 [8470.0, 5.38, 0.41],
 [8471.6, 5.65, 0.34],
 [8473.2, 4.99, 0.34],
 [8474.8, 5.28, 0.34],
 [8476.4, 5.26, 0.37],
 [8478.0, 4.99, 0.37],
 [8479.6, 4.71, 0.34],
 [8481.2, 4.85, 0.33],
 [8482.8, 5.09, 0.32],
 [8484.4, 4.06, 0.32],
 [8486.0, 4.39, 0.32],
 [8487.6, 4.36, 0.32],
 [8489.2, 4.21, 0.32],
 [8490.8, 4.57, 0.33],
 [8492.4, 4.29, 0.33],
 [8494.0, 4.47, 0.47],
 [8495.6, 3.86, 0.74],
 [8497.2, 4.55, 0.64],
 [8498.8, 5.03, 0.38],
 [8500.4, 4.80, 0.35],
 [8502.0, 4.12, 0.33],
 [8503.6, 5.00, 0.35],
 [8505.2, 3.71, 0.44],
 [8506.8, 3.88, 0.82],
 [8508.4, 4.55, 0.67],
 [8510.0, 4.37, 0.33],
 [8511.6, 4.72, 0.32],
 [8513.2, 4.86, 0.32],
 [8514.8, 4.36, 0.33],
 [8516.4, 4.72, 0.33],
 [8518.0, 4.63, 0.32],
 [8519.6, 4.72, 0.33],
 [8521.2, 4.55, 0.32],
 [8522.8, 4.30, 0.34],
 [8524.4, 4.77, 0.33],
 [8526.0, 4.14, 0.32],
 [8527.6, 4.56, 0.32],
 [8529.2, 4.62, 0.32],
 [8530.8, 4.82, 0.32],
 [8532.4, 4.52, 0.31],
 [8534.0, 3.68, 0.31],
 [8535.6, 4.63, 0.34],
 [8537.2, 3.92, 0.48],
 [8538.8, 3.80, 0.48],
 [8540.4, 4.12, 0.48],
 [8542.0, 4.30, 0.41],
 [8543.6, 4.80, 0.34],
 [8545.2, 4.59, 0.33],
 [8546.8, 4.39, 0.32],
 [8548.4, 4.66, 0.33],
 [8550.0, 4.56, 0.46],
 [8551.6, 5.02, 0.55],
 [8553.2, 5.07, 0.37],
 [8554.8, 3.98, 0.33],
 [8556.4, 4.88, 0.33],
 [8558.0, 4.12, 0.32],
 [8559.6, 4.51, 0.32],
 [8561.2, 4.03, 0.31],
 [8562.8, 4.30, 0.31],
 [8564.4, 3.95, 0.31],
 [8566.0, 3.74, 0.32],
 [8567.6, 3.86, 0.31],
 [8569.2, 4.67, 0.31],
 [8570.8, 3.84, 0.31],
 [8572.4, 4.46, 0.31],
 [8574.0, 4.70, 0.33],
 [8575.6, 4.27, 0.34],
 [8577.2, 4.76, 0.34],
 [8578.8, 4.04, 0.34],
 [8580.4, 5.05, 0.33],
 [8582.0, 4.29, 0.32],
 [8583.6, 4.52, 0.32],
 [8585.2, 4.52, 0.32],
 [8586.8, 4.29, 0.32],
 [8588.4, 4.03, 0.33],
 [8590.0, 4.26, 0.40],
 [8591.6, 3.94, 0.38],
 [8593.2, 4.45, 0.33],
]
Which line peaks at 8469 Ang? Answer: [N II]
